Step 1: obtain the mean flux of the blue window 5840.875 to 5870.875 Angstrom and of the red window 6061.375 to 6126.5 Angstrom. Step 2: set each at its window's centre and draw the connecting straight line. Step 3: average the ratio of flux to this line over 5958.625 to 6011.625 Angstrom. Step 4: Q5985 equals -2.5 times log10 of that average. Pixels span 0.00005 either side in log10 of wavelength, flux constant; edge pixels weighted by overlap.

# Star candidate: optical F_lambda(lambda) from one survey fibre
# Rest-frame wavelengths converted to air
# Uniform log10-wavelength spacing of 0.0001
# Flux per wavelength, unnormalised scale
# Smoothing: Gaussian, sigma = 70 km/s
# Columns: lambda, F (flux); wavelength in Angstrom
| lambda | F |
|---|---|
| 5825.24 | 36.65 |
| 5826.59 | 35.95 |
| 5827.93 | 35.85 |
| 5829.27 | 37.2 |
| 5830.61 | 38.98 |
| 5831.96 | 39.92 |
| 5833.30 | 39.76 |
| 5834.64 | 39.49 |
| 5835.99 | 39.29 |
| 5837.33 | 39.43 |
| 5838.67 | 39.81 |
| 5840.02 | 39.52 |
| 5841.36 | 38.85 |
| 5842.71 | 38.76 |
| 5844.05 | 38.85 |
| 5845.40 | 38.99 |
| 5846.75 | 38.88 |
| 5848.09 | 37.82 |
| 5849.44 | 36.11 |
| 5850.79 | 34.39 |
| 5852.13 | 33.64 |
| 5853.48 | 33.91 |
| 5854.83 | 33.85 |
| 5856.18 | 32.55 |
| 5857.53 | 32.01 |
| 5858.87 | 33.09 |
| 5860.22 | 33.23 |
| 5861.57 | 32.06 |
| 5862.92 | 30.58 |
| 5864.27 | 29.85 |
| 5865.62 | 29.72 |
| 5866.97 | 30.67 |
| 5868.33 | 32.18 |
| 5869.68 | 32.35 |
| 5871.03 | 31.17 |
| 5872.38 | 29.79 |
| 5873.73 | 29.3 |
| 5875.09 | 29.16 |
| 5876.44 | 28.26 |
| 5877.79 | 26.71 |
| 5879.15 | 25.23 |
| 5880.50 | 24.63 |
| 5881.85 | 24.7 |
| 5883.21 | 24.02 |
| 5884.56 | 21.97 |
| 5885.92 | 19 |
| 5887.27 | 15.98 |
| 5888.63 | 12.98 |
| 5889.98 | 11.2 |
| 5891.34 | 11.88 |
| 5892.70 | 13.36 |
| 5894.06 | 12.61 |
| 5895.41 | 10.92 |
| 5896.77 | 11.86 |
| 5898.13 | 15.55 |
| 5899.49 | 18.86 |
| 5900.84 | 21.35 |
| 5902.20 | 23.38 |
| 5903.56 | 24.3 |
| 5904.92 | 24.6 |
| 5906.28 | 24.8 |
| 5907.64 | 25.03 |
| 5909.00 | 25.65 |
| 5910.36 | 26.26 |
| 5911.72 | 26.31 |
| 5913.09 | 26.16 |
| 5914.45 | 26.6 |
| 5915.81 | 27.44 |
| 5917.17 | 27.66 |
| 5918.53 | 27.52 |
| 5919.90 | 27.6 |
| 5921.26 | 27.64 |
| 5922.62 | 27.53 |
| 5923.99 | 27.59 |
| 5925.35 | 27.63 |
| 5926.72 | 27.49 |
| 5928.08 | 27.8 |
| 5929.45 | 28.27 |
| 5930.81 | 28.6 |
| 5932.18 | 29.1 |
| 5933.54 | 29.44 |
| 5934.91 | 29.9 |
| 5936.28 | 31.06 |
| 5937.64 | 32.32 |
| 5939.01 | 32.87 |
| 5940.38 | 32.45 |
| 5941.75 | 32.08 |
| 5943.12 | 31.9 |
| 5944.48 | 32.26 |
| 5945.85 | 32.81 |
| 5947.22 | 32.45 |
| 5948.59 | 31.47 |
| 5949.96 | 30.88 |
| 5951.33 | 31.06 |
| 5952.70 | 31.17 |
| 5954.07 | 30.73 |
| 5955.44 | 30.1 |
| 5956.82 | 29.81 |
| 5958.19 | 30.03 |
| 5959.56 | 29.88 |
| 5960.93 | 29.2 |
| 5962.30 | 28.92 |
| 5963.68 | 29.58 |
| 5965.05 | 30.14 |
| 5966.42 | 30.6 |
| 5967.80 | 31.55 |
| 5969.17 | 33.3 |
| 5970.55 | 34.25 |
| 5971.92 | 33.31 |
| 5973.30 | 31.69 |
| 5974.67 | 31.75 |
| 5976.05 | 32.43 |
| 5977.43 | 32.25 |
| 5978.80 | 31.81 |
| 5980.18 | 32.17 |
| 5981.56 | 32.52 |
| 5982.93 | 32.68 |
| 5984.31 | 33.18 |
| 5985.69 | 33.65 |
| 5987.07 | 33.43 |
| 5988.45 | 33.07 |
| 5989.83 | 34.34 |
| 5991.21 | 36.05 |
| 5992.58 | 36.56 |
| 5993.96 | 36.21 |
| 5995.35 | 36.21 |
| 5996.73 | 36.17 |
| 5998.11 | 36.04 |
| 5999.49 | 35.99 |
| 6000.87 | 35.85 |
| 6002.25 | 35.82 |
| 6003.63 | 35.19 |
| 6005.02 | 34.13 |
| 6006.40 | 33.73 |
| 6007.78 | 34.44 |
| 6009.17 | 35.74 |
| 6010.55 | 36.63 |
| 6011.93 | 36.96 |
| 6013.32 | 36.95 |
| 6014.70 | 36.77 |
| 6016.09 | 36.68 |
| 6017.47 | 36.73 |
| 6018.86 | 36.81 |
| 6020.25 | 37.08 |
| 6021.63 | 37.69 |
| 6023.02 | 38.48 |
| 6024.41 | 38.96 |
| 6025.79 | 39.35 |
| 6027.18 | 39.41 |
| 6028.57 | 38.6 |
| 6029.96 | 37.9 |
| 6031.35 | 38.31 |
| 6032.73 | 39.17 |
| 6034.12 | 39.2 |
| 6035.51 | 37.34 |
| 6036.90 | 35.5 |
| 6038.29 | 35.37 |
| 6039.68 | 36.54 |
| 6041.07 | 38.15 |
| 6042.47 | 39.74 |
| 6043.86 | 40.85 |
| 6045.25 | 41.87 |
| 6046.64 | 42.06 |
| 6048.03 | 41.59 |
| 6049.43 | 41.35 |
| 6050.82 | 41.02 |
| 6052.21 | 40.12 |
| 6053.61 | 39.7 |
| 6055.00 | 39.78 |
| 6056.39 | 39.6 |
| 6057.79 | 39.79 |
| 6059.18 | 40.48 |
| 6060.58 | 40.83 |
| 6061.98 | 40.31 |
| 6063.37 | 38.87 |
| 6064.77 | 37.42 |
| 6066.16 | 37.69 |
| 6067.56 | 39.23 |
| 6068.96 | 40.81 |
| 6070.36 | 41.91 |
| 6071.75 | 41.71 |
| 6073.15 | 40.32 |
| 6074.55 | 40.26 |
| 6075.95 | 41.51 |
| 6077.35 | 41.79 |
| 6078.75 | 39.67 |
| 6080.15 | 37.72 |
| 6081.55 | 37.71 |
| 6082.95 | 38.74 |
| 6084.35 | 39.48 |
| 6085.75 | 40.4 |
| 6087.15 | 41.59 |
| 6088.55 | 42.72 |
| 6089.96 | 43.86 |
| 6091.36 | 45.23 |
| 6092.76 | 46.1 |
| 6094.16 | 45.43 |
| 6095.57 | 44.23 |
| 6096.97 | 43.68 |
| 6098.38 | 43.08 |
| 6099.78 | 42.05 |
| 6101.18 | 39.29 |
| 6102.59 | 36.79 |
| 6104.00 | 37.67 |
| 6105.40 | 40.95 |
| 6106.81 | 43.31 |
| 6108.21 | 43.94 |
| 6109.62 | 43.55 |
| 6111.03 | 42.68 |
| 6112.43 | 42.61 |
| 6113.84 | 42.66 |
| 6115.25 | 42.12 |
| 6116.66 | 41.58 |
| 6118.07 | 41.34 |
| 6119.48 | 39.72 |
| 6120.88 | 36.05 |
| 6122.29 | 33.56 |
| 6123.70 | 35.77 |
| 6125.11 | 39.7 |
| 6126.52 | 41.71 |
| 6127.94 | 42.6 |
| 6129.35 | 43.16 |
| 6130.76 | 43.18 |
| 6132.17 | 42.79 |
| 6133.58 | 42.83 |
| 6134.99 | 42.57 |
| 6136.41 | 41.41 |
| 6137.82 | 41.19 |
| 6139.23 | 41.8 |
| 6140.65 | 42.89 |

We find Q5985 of 0.13 mag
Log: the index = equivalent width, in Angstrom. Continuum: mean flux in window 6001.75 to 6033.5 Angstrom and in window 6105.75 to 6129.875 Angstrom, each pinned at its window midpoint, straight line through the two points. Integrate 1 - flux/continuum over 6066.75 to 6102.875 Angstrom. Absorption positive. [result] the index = -1.6 Angstrom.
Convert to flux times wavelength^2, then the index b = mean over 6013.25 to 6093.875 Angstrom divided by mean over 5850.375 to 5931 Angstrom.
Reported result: 1.63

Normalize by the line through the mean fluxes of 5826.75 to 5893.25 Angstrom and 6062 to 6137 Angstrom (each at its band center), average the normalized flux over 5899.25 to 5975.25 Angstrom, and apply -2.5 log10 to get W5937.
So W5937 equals 0.18 mag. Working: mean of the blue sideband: 31.1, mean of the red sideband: 41.1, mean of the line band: 29.1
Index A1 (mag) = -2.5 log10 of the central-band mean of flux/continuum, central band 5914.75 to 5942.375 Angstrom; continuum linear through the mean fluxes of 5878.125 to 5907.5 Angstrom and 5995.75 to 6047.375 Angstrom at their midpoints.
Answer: -0.20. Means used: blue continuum 18.9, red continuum 37.4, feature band 29.1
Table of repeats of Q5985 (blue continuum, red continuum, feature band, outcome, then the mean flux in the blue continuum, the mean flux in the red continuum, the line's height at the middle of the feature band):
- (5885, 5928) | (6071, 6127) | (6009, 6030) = -0.14 mag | 21.9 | 41.1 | 33.2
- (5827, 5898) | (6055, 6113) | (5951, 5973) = 0.13 mag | 29.8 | 41.1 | 34.9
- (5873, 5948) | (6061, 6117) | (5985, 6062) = -0.07 mag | 25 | 41.3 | 35.3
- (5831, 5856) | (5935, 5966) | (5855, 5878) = 0.18 mag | 37.7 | 31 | 36.3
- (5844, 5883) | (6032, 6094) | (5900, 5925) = 0.29 mag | 31.6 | 40.2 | 33.7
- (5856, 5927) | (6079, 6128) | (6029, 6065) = -0.07 mag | 24.8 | 41.1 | 36.8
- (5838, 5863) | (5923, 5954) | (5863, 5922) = 0.37 mag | 35.7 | 30.5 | 33.2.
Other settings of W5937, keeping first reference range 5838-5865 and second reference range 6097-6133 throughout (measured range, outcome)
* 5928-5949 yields 0.20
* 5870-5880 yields 0.24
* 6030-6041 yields 0.05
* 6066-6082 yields 0.00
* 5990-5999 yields 0.07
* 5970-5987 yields 0.17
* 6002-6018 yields 0.08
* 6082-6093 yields -0.04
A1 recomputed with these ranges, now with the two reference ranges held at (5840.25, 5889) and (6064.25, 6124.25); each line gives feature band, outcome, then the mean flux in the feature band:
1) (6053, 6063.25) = -0.02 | 40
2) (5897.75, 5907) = 0.41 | 22.1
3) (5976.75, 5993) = 0.08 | 33.4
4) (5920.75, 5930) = 0.20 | 27.7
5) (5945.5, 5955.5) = 0.10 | 31.4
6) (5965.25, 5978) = 0.10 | 32.3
